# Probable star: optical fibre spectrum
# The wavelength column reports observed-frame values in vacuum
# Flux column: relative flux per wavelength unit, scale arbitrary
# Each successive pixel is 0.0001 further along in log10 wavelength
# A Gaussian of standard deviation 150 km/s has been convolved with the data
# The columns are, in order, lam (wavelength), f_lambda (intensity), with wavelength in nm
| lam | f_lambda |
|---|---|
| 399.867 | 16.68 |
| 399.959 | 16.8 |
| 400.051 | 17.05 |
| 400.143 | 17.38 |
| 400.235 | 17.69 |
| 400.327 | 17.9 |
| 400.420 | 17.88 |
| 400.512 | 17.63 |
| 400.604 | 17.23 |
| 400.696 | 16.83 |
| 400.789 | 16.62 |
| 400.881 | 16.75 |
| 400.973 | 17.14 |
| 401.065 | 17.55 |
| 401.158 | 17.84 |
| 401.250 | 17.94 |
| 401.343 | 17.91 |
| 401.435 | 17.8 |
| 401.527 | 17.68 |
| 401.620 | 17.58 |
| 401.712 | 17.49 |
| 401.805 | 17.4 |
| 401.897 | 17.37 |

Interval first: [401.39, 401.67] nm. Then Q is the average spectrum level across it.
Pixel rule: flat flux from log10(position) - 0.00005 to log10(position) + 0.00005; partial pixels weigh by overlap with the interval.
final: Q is 17.7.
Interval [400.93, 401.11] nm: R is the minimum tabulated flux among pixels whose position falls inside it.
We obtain 17.14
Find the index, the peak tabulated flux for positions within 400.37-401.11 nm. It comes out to 17.88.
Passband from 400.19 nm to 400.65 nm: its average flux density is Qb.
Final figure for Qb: 17.7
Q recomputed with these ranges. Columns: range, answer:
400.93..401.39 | 17.7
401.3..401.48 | 17.9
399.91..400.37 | 17.4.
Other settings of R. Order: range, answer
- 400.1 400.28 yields 17.38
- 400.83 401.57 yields 16.75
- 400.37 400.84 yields 16.62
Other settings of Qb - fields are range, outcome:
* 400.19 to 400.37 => 17.8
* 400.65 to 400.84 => 16.7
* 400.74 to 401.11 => 17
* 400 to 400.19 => 17.2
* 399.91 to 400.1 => 17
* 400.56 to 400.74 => 17.1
